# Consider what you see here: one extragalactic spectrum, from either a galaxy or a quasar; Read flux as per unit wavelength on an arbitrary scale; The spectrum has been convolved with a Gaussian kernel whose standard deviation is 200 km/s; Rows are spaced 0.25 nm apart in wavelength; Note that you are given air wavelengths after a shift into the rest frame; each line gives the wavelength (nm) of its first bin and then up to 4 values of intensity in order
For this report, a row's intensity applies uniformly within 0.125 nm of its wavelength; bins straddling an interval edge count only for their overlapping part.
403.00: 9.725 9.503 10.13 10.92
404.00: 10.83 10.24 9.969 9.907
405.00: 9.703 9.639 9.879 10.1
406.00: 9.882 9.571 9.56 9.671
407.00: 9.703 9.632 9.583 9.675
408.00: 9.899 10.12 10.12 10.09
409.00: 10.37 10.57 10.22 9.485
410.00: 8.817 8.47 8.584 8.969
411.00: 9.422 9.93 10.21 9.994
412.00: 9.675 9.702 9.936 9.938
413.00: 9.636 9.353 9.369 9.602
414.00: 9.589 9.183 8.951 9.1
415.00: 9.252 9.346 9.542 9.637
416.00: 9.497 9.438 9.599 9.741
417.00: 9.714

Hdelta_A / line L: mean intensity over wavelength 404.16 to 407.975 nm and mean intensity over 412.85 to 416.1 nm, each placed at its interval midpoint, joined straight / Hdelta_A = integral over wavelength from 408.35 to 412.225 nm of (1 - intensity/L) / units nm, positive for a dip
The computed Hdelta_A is -0.03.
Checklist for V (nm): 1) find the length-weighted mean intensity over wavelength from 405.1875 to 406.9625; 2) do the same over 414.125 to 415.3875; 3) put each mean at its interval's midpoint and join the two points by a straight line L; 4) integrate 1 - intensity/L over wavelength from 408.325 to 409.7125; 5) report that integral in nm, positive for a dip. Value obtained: -0.096 nm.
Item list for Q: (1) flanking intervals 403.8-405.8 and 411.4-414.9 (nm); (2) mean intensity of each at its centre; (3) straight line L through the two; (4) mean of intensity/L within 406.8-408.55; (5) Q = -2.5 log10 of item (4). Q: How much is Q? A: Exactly 0.01 mag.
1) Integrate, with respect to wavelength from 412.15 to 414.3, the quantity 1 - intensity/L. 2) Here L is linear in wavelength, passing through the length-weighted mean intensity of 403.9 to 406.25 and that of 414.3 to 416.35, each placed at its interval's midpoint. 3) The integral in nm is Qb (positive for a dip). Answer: -0.03 nm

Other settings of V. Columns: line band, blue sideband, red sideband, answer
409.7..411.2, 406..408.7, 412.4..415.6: 0.10 nm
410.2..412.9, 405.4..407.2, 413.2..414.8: -0.03 nm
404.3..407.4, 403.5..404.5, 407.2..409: 0.14 nm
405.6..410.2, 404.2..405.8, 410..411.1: -0.23 nm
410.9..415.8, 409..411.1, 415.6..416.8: -0.04 nm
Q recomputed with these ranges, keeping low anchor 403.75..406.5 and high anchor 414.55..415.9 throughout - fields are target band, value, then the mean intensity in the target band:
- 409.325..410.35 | 0.042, 9.33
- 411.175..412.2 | -0.040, 9.94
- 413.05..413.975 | -0.001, 9.47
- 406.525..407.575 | 0.026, 9.64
